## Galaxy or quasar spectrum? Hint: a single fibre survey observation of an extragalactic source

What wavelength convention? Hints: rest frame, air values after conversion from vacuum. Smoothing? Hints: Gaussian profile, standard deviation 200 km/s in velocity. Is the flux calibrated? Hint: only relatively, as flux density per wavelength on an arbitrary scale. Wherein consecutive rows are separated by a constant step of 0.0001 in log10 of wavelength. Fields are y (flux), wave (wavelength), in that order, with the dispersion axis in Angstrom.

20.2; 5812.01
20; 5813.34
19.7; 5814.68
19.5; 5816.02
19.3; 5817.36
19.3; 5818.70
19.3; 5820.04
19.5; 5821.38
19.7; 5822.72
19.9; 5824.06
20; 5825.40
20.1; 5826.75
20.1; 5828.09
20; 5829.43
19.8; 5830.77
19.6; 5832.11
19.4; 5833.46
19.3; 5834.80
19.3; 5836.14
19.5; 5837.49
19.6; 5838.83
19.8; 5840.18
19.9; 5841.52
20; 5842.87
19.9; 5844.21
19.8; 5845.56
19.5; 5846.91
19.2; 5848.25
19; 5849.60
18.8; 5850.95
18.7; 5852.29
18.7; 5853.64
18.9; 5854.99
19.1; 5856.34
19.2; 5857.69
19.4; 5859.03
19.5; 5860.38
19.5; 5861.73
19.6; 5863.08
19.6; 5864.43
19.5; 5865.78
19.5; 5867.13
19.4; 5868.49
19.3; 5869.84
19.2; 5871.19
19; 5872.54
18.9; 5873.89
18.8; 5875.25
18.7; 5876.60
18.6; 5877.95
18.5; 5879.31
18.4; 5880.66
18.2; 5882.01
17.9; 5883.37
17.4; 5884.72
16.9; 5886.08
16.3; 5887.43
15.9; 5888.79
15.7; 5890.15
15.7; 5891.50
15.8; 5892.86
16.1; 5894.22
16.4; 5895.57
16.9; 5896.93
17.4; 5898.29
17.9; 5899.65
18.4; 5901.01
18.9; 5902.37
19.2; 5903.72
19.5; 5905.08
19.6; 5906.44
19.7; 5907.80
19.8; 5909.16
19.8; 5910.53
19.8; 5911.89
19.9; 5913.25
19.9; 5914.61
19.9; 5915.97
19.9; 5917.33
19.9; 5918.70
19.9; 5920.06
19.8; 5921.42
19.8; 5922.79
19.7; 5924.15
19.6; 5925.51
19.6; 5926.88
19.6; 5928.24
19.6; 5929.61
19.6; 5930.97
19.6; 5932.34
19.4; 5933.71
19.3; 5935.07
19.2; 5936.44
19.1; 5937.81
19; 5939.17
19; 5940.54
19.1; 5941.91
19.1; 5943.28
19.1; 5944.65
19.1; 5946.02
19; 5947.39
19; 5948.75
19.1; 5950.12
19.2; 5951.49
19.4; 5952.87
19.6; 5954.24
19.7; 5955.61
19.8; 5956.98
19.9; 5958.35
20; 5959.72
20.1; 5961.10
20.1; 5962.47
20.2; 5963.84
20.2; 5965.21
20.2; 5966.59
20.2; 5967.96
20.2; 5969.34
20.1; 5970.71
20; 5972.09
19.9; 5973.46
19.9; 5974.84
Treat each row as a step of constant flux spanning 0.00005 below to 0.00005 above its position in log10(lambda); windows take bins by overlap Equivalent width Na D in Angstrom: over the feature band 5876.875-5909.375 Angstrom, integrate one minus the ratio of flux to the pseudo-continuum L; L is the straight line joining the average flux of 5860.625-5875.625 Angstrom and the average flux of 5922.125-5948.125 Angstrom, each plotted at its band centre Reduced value 2.7 Angstrom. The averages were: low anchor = 19.3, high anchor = 19.3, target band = 17.7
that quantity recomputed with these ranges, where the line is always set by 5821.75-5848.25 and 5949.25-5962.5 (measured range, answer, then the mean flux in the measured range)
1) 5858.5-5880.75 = 0.6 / 19.2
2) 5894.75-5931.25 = 0.8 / 19.2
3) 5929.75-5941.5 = 0.2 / 19.3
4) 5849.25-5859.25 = 0.4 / 19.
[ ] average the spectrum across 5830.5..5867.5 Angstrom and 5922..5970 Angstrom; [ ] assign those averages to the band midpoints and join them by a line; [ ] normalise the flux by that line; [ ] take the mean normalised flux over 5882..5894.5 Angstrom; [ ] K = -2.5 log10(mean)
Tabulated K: 0.18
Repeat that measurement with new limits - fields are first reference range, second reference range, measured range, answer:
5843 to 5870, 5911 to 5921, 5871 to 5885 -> 0.057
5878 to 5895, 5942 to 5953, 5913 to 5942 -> -0.067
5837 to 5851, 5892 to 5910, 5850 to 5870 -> -0.005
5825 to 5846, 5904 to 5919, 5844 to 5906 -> 0.077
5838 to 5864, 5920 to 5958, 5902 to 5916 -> -0.015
